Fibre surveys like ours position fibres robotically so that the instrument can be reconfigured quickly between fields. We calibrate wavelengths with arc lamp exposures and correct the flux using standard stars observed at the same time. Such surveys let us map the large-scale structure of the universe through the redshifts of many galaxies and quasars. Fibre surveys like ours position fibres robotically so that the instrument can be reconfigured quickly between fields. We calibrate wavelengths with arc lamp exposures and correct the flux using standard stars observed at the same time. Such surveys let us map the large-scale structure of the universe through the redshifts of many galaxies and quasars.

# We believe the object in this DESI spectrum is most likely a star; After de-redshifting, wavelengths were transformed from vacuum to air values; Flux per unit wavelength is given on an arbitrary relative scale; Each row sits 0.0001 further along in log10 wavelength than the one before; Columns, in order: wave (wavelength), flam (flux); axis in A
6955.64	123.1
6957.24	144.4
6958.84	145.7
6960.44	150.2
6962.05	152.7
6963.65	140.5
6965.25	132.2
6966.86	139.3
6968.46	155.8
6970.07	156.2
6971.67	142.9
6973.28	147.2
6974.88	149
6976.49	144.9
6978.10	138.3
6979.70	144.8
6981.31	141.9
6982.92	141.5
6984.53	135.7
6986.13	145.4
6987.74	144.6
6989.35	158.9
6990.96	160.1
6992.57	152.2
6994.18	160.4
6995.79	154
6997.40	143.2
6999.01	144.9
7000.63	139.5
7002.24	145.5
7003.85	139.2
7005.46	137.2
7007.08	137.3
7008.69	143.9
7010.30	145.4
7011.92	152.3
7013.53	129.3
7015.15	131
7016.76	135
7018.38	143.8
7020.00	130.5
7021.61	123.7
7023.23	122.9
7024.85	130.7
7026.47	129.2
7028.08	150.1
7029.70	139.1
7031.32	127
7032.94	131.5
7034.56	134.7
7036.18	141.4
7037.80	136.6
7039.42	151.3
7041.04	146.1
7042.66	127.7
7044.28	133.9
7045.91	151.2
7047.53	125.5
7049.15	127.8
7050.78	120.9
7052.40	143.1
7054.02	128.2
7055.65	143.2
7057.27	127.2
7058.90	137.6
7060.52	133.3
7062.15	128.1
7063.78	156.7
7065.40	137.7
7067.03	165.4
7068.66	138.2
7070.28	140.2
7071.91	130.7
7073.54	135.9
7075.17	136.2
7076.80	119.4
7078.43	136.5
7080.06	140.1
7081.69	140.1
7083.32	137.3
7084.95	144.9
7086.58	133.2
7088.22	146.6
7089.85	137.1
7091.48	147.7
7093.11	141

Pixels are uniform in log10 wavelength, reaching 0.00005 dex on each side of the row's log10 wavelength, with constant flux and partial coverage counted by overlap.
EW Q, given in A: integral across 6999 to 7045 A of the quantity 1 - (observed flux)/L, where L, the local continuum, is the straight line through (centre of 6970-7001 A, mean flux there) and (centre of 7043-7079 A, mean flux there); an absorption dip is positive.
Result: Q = 1.5 A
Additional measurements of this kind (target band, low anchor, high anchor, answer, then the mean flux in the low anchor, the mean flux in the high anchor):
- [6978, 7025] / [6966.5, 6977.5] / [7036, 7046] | 0.9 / 148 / 140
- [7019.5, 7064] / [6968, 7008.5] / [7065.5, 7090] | 2.2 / 146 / 139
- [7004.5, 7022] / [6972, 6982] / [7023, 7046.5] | 0.3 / 144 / 137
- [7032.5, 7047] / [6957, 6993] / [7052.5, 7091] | 0.2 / 146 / 138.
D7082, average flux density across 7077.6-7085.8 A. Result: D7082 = 140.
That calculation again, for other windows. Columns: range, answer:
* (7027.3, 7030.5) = 144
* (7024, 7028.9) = 137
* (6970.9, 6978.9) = 144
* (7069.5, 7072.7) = 135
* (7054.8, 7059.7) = 136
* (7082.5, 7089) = 140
